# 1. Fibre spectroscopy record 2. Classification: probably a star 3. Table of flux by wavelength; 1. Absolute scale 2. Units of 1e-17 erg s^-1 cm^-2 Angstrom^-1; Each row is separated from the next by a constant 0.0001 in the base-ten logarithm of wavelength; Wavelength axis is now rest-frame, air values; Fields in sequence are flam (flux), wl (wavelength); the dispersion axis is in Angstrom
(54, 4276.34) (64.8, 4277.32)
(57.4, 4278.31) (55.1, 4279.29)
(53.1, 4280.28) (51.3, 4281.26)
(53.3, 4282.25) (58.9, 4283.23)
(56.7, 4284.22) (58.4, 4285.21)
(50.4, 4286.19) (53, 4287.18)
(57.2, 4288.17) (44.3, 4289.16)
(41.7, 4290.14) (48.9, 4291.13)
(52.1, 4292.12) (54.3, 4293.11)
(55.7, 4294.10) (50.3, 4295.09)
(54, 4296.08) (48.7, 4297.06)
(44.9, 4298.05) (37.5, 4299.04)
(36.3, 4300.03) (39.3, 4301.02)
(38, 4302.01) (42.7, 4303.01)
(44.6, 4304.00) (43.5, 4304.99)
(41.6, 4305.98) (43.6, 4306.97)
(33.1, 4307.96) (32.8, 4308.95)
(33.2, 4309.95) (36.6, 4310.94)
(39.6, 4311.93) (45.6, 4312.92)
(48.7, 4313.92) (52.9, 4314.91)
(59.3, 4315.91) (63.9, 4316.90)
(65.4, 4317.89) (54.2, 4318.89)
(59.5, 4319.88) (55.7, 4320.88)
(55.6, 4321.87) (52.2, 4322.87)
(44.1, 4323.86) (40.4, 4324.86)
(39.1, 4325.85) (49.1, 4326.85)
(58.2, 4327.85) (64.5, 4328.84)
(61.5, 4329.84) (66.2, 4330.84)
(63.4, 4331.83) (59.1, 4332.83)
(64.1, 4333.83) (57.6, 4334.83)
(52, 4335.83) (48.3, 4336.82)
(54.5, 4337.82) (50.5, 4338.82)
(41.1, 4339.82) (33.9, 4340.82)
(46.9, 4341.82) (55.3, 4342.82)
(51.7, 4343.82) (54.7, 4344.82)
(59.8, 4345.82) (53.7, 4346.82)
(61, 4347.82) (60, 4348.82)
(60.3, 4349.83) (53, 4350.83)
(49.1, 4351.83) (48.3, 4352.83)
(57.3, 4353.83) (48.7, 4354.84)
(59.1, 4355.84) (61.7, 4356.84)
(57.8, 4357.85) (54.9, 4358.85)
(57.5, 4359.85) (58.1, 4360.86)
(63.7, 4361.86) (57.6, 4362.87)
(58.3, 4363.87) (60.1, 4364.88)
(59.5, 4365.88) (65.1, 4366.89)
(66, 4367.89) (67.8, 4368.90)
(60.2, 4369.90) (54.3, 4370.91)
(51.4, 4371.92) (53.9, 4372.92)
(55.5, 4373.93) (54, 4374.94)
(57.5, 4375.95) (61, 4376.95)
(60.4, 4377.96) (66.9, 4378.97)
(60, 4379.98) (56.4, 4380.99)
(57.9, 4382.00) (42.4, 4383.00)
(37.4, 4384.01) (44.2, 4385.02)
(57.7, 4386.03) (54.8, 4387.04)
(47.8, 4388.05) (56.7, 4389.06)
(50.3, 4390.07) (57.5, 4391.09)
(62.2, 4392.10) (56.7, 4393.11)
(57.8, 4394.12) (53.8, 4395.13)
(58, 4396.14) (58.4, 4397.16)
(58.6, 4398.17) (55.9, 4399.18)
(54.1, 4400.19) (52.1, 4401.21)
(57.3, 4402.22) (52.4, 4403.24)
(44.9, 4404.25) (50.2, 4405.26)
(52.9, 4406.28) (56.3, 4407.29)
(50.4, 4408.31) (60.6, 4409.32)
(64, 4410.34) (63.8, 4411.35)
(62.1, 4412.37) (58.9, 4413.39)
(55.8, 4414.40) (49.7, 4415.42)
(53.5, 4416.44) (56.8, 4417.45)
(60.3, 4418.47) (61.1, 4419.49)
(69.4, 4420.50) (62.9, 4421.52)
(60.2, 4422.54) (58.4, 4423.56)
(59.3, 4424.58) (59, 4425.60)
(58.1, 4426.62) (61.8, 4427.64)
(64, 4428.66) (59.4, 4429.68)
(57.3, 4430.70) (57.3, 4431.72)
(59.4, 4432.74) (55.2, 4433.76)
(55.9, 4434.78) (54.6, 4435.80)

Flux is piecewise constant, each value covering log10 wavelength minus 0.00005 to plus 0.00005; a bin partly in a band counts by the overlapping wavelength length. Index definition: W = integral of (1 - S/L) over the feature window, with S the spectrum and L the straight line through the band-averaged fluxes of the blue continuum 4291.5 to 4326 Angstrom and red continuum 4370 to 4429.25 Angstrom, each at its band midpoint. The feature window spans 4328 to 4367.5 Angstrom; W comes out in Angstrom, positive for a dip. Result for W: -4.0 Angstrom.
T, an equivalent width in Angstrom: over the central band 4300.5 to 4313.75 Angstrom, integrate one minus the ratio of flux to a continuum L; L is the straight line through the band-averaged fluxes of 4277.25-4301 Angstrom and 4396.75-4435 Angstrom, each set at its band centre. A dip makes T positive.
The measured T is 3.1 Angstrom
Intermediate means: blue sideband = 51.1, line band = 39.8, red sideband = 57.6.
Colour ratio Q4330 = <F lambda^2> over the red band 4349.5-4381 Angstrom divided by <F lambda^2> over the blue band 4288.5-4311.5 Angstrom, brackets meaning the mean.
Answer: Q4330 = 1.4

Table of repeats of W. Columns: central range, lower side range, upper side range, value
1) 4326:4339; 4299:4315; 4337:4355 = -2.51 Angstrom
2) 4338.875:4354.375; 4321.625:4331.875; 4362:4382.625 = 1.03 Angstrom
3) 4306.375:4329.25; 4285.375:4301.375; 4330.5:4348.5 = 1.12 Angstrom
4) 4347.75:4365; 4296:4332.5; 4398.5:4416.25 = -1.78 Angstrom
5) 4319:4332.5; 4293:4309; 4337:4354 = -1.72 Angstrom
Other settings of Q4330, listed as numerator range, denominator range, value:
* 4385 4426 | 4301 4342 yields 1.19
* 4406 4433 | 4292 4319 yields 1.35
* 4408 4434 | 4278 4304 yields 1.27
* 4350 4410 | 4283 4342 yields 1.16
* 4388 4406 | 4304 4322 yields 1.19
